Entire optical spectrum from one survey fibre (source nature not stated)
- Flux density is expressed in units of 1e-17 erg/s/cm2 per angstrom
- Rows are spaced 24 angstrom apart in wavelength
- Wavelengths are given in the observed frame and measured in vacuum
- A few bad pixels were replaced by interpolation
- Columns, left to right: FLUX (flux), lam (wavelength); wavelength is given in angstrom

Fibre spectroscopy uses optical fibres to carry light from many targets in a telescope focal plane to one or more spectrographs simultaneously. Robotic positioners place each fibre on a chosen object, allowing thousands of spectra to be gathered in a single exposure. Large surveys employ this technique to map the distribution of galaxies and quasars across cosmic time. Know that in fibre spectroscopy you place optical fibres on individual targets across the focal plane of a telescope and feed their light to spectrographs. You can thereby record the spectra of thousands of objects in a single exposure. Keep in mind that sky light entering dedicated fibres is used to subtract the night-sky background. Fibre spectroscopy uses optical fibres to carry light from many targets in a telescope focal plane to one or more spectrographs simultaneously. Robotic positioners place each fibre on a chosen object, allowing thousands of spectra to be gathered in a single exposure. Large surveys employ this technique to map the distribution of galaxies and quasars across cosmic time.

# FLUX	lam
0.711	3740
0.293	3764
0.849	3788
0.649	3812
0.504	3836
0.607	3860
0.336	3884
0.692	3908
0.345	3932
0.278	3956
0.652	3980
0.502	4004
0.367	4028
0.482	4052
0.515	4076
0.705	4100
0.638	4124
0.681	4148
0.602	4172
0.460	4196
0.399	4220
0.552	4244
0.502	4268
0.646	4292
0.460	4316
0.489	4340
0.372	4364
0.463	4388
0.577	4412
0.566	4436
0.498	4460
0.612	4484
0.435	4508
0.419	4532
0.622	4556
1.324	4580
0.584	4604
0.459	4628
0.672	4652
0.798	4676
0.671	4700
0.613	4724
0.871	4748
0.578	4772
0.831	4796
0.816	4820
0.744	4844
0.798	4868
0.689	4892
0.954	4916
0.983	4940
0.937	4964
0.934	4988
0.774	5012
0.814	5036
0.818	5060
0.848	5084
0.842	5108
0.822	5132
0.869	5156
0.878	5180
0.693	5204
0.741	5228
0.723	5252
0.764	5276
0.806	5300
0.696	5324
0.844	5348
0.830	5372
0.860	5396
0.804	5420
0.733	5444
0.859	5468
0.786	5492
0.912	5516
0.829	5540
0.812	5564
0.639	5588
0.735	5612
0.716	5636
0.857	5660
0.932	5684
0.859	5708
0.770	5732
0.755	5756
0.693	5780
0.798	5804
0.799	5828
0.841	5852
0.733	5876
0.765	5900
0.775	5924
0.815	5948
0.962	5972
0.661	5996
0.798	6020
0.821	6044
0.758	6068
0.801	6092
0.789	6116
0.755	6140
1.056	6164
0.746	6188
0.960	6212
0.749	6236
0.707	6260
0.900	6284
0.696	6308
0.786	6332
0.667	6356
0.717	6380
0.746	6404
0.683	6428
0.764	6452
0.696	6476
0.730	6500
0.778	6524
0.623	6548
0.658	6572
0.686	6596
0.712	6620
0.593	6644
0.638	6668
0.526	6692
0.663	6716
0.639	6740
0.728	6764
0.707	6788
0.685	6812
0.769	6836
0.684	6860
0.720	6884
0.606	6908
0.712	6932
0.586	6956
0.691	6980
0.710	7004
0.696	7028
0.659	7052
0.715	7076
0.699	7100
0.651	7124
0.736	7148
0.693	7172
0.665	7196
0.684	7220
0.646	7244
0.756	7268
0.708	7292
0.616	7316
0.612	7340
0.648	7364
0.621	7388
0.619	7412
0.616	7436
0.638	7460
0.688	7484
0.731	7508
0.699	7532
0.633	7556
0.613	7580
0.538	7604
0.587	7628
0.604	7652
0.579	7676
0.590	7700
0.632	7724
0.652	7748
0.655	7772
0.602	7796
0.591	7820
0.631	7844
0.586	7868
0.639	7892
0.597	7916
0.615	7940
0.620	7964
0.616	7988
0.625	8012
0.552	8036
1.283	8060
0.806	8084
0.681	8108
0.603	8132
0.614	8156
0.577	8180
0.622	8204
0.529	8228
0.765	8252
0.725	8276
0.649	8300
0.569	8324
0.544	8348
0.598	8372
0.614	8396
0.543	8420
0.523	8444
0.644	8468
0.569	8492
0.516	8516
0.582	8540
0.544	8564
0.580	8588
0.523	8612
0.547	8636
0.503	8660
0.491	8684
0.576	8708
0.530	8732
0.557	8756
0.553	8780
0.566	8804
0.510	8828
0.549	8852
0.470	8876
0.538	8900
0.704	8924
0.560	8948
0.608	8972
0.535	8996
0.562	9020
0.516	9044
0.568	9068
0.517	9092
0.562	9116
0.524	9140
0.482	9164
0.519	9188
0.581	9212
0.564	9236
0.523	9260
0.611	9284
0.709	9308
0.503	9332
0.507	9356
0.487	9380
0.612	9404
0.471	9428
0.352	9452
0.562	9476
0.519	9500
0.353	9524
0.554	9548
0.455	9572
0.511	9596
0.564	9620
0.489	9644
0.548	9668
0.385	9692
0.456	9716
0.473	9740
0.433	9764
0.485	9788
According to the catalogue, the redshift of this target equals 0.23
